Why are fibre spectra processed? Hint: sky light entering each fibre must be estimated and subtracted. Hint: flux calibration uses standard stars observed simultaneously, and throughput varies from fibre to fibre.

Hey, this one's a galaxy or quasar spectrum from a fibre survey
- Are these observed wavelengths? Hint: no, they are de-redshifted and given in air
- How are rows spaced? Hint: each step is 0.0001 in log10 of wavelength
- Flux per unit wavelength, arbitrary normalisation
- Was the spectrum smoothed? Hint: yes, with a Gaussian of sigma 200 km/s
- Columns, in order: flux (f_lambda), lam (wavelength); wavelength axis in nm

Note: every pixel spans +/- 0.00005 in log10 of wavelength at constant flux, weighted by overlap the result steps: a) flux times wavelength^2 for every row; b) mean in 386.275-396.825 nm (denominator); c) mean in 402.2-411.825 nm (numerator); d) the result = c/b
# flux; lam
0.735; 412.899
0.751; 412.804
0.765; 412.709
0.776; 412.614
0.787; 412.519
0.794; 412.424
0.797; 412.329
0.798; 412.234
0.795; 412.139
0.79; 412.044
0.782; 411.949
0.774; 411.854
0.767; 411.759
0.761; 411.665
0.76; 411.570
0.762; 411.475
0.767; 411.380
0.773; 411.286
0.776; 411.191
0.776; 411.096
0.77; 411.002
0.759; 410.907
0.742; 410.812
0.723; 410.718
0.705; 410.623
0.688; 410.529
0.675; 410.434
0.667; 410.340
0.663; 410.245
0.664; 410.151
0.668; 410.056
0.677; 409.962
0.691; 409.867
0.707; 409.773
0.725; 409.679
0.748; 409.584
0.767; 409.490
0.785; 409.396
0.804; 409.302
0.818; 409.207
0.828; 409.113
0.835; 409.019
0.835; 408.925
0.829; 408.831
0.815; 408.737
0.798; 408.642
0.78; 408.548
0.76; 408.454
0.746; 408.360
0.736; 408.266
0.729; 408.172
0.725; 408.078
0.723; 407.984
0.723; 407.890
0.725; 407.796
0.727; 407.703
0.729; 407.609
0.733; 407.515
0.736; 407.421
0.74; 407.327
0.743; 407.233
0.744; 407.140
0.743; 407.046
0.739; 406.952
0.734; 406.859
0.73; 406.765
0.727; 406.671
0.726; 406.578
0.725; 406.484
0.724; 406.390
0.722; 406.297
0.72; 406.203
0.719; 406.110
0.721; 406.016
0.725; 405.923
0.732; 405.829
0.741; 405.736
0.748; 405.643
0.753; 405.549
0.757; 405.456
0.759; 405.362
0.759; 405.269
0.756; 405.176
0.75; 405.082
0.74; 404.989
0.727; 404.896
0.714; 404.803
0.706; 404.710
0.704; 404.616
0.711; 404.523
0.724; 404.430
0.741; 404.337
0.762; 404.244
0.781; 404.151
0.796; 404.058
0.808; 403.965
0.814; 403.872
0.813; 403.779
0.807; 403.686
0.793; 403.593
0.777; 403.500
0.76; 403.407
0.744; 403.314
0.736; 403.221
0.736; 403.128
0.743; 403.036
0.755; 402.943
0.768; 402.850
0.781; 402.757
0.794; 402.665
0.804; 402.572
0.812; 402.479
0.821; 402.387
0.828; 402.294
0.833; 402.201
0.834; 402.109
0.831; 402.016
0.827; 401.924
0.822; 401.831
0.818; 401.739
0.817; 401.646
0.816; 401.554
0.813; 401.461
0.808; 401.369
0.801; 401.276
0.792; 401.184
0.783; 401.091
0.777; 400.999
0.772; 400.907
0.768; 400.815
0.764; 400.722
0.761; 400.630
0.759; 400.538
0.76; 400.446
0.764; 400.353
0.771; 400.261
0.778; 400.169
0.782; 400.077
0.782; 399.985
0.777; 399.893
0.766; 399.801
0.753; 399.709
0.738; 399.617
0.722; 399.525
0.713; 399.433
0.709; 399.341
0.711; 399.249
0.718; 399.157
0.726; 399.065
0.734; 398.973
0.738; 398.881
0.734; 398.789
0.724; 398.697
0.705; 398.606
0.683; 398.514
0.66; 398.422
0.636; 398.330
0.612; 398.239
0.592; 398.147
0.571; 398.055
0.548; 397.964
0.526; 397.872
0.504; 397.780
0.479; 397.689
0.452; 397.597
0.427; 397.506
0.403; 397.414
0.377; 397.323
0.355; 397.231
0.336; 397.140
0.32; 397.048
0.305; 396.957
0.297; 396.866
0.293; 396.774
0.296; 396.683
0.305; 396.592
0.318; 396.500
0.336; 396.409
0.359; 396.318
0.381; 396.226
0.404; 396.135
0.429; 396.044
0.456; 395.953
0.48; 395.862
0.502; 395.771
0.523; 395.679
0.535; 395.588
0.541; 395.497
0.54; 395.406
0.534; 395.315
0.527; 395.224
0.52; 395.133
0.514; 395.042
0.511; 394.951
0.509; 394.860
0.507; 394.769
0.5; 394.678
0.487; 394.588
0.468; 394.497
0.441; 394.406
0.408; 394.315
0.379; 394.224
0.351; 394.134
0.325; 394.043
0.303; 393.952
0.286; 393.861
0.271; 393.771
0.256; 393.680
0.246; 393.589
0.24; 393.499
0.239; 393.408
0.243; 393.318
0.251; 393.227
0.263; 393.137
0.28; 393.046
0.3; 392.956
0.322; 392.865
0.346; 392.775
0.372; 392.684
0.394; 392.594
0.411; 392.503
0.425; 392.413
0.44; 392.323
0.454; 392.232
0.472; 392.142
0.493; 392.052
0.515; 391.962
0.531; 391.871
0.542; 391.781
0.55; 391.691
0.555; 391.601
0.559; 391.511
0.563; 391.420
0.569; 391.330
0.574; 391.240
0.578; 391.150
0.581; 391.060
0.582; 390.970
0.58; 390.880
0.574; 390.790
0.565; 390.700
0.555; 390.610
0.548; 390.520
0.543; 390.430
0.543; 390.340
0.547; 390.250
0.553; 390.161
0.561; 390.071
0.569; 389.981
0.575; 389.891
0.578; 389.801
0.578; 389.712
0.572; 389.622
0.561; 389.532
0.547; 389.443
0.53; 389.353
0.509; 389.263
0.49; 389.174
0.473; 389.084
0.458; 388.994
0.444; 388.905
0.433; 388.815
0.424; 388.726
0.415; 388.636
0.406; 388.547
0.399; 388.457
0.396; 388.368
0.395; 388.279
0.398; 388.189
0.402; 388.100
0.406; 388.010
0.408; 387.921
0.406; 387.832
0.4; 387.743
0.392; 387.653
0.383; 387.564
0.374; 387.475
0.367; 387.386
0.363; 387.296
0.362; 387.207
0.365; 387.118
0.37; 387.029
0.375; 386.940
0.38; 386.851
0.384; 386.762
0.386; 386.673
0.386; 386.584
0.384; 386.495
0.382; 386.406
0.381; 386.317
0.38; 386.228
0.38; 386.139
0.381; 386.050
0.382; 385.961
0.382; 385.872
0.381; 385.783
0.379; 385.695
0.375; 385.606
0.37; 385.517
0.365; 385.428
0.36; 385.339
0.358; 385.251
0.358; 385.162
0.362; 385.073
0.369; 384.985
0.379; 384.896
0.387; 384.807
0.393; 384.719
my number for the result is 1.84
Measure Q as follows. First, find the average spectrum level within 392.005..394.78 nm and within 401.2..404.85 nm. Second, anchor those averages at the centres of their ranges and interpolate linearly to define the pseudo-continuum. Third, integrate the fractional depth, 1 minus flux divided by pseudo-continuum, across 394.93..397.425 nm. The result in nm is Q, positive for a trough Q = 0.30 nm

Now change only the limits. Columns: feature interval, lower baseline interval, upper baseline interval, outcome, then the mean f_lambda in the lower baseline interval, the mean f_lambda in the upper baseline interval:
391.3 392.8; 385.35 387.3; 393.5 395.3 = -0.31 nm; 0.377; 0.409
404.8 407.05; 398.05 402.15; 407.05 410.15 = 0.05 nm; 0.751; 0.752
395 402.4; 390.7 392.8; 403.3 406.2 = 0.29 nm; 0.51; 0.753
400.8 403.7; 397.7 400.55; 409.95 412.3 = -0.35 nm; 0.697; 0.741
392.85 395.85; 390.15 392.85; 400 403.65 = 0.99 nm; 0.514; 0.787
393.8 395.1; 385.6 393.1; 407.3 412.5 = 0.25 nm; 0.455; 0.752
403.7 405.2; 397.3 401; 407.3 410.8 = -0.09 nm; 0.676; 0.741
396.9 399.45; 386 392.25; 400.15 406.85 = 0.36 nm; 0.472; 0.767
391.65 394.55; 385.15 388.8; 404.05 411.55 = 0.70 nm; 0.385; 0.742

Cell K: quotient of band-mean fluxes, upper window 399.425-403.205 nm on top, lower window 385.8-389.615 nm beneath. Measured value 1.9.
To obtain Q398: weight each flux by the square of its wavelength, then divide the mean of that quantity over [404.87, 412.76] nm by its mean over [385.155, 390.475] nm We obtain 1.93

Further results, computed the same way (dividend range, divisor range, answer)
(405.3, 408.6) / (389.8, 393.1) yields 1.58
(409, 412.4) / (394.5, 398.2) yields 1.81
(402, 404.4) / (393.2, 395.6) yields 2.03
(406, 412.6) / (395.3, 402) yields 1.28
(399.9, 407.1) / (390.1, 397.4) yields 1.86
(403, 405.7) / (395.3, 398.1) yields 1.86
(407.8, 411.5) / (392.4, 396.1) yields 2.01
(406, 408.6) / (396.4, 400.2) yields 1.34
